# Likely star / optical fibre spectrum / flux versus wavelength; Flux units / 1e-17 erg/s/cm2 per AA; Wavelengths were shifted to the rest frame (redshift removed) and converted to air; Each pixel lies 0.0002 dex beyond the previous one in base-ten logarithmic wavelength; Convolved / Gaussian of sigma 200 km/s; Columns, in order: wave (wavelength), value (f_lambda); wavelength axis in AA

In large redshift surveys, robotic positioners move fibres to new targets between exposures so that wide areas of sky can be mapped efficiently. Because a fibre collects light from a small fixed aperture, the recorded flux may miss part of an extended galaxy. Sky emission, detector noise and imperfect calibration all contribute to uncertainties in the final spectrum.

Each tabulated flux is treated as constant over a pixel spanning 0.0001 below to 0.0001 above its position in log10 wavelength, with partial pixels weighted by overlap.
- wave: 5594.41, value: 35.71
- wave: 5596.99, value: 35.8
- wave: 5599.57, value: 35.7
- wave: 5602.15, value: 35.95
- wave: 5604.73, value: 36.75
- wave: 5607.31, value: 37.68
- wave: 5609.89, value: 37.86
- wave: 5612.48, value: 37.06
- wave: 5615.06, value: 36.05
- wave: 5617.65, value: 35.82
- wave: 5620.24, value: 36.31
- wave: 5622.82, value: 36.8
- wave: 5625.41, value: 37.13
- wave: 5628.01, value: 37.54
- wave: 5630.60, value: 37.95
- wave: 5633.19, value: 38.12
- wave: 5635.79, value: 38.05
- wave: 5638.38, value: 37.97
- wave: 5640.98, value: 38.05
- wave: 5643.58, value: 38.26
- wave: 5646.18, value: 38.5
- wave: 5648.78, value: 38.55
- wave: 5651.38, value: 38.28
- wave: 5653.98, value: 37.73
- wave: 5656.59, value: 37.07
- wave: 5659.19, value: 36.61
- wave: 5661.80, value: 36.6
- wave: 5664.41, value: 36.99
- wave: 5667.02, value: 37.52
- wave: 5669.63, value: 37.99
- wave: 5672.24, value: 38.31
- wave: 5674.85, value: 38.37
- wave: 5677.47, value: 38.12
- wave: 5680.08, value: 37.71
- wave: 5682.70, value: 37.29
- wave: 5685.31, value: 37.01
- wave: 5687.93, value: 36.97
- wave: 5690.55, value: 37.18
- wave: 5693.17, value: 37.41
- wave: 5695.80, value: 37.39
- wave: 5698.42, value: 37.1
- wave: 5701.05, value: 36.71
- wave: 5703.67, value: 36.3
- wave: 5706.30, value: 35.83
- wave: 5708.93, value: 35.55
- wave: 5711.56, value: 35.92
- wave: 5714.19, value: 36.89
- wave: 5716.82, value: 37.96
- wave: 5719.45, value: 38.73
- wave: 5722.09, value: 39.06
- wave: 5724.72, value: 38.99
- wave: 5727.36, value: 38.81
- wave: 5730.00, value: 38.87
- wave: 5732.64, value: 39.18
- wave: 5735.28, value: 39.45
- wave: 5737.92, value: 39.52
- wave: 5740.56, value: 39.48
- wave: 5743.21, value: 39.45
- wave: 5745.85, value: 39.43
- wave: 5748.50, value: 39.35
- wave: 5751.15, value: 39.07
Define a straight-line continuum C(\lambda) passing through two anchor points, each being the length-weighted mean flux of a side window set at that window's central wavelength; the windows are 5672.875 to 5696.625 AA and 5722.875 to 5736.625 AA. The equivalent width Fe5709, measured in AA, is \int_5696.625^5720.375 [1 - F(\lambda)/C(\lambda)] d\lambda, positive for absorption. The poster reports 1.0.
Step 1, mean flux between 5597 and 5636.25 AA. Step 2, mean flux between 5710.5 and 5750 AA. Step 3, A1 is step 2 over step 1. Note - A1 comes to 1.05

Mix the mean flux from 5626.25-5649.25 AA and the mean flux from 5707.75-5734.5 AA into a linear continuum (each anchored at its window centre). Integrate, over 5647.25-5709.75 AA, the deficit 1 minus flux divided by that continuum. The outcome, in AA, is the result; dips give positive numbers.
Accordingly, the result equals 1.3 AA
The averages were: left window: 38.1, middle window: 37.3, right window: 38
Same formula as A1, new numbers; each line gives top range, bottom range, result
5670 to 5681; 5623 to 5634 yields 1.02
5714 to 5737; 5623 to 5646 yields 1.02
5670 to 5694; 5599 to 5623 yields 1.03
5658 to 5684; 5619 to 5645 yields 1.00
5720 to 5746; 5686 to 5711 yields 1.07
